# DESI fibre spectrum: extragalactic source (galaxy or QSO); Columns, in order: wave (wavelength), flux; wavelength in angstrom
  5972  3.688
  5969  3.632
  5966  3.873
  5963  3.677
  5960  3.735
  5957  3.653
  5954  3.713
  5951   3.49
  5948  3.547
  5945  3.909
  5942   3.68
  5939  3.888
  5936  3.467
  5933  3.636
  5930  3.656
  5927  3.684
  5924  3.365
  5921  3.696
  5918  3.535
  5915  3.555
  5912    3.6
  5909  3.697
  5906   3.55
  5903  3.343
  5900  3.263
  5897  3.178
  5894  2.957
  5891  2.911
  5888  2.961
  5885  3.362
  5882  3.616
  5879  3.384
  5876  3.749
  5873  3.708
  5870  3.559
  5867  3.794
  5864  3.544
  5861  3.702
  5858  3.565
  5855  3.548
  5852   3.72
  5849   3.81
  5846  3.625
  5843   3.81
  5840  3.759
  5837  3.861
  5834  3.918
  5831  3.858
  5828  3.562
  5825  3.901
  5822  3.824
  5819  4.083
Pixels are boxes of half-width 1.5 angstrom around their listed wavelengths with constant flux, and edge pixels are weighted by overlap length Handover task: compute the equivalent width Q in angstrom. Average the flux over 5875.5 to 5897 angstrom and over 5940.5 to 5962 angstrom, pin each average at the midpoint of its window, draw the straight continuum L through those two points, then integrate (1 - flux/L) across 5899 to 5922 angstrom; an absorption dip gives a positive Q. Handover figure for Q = -0.8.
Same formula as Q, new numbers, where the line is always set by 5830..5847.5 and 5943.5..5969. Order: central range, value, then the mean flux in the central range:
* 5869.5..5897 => 3.1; 3.34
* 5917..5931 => 0.5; 3.59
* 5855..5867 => 0.5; 3.62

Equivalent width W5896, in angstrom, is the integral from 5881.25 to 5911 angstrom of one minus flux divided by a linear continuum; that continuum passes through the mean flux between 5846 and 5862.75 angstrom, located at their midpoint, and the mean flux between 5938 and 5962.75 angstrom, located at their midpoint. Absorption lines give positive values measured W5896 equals 3.2 angstrom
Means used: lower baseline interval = 3.66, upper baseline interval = 3.7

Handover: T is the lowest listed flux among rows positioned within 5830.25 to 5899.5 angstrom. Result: 2.911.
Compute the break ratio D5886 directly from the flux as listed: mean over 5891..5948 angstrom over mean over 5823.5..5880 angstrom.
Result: 0.95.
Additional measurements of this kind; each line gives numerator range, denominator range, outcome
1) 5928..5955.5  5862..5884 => 1.01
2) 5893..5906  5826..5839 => 0.85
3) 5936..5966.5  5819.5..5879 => 0.99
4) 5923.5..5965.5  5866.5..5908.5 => 1.08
